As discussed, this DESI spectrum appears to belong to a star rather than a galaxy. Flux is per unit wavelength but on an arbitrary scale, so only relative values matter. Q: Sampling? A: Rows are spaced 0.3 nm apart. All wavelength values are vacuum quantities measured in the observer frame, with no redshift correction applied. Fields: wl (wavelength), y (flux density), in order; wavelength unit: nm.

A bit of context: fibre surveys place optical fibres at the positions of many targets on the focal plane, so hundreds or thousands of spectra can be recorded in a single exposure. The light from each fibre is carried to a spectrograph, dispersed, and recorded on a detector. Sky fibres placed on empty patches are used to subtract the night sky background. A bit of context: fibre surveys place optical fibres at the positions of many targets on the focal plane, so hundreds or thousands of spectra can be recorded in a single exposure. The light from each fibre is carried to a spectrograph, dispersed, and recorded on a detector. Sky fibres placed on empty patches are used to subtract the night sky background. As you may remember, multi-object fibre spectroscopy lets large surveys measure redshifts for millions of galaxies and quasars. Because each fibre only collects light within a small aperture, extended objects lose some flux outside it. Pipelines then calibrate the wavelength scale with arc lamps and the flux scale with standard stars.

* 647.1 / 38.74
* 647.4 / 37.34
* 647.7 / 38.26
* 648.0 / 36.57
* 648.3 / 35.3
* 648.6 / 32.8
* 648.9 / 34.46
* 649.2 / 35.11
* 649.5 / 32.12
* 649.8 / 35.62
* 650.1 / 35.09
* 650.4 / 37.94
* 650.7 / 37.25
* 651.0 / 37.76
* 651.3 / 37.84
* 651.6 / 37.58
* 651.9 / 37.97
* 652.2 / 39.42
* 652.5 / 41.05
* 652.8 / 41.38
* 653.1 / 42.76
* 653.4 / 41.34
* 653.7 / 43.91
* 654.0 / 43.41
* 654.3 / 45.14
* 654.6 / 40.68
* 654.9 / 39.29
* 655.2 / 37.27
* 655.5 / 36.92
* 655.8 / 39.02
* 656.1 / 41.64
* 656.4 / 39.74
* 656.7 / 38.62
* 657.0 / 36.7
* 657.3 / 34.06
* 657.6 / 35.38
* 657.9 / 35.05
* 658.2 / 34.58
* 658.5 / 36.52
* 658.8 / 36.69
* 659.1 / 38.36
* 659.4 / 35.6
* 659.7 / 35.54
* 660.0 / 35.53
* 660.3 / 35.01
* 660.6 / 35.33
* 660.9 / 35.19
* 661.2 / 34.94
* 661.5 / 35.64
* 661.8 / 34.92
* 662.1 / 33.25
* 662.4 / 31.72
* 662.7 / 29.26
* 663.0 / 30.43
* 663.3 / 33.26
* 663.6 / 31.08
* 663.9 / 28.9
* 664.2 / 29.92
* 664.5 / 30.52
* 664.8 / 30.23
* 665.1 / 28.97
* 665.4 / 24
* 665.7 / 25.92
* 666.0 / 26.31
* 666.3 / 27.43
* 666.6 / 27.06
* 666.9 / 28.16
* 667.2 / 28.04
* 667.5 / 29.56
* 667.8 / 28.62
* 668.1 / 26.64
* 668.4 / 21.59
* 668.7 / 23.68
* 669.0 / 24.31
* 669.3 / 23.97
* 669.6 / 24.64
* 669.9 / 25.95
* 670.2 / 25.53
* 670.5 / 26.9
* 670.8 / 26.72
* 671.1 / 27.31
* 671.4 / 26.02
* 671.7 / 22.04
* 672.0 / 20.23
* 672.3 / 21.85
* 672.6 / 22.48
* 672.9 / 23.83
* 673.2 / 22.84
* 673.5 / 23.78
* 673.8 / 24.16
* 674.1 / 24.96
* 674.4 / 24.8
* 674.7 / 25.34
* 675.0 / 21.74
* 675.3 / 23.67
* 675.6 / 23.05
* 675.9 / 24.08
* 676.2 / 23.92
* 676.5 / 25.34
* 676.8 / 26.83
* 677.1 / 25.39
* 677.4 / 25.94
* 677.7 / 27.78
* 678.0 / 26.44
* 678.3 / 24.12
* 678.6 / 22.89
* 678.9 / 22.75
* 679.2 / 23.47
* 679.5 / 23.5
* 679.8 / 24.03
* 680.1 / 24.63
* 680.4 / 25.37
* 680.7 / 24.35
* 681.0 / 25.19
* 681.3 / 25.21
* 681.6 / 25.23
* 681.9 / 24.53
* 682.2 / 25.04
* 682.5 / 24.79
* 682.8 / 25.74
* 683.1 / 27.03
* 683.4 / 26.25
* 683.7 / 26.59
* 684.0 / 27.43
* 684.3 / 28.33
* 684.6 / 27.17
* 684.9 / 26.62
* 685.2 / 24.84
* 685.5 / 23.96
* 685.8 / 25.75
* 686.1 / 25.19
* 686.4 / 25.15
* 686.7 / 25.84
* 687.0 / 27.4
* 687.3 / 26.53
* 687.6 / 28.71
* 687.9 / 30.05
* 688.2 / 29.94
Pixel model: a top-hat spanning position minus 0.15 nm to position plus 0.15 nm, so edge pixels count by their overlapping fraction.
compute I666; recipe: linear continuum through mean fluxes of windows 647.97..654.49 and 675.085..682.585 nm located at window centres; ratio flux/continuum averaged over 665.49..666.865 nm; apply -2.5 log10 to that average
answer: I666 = 0.16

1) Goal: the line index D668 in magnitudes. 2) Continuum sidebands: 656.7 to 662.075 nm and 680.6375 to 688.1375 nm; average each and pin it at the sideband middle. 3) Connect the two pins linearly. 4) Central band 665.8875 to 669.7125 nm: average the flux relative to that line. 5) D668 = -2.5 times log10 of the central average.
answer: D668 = 0.23 mag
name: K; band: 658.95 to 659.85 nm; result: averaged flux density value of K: 36.5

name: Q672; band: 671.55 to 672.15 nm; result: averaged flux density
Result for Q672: 21.1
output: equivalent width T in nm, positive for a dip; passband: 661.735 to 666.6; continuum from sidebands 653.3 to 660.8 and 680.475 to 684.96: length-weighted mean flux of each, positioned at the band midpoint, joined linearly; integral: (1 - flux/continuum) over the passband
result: 0.72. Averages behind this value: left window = 38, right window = 25.9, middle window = 29.6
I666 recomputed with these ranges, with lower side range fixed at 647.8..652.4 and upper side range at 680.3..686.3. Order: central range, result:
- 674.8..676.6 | 0.19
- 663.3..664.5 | 0.05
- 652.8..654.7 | -0.22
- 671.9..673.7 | 0.27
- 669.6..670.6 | 0.16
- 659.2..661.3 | -0.07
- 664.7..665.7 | 0.15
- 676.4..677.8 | 0.06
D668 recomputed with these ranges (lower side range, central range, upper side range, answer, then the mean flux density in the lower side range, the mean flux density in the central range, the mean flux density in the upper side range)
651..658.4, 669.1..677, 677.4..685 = 0.21 mag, 39.2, 24.3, 25.4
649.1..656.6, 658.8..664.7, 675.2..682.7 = 0.03 mag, 39.1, 33.4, 24.7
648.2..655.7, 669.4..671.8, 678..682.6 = 0.14 mag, 38.4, 25.7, 24.4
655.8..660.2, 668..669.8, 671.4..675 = 0.13 mag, 36.8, 24.1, 23.3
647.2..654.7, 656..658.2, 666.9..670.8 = -0.09 mag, 38.3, 37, 25.9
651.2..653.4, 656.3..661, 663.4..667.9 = -0.05 mag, 39.9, 36.1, 28.4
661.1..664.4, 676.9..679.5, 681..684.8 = 0.11 mag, 32.1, 24.8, 26.1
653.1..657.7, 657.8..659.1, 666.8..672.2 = 0.02 mag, 39.7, 36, 25.5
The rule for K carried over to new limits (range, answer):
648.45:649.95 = 34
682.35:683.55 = 26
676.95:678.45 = 25.9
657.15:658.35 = 34.8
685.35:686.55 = 25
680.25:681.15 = 25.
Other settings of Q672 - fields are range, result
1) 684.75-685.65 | 25.1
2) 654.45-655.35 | 39.1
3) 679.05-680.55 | 24.2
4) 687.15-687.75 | 27.6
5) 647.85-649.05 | 34.8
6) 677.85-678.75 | 24.5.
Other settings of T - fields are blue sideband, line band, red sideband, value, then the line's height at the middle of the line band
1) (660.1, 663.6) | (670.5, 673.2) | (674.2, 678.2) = 0.35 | 27.5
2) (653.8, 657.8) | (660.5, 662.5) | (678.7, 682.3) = 0.07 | 35.7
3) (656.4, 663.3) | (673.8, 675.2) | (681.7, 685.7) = 0.25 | 29.5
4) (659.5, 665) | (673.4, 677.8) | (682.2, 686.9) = 0.62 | 28.7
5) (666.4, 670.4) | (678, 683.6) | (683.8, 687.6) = 0.31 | 26.2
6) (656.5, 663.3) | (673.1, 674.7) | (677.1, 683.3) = 0.21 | 28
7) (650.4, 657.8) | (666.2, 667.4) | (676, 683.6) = 0.17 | 32.3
